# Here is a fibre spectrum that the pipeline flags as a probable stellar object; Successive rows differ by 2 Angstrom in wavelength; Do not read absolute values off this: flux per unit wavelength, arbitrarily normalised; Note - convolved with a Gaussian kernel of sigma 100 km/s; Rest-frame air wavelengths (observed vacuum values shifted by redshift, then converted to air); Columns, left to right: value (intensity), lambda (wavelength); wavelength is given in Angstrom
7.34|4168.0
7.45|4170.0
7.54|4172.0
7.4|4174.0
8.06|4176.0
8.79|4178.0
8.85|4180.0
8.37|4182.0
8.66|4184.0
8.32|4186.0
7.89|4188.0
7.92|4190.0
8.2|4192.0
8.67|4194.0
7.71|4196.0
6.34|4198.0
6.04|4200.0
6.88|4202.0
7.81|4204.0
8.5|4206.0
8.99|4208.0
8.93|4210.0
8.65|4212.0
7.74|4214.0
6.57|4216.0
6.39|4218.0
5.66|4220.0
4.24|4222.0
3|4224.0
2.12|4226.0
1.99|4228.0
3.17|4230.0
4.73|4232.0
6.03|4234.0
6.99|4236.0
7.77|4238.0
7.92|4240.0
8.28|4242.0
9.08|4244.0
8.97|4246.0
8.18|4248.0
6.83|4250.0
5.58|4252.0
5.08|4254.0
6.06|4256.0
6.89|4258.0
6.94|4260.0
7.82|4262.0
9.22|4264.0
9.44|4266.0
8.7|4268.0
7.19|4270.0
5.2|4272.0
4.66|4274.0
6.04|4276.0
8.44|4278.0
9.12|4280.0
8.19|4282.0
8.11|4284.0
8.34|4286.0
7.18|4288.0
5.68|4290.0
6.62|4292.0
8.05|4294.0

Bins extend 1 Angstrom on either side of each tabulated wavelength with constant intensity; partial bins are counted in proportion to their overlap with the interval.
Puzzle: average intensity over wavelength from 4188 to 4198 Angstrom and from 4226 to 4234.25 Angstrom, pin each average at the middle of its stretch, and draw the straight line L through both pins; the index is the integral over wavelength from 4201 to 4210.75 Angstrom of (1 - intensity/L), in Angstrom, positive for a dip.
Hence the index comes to -2.8 Angstrom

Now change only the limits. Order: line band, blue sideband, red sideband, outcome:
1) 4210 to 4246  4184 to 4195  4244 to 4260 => 6.6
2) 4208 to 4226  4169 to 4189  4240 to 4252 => 3.9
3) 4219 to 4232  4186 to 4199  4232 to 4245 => 7.0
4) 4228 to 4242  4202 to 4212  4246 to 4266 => 3.1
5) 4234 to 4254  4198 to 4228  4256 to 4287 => -1.5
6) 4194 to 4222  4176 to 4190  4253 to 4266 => 2.4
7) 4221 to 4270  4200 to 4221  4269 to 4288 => 6.0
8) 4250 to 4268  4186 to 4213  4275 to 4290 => 1.4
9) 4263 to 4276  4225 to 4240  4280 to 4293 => -1.3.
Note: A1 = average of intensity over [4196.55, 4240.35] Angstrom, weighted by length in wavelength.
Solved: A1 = 6.19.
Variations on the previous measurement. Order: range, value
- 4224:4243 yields 5.32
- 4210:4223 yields 6.73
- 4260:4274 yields 7.62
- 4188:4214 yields 7.88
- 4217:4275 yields 6.35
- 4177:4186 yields 8.63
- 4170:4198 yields 8.09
